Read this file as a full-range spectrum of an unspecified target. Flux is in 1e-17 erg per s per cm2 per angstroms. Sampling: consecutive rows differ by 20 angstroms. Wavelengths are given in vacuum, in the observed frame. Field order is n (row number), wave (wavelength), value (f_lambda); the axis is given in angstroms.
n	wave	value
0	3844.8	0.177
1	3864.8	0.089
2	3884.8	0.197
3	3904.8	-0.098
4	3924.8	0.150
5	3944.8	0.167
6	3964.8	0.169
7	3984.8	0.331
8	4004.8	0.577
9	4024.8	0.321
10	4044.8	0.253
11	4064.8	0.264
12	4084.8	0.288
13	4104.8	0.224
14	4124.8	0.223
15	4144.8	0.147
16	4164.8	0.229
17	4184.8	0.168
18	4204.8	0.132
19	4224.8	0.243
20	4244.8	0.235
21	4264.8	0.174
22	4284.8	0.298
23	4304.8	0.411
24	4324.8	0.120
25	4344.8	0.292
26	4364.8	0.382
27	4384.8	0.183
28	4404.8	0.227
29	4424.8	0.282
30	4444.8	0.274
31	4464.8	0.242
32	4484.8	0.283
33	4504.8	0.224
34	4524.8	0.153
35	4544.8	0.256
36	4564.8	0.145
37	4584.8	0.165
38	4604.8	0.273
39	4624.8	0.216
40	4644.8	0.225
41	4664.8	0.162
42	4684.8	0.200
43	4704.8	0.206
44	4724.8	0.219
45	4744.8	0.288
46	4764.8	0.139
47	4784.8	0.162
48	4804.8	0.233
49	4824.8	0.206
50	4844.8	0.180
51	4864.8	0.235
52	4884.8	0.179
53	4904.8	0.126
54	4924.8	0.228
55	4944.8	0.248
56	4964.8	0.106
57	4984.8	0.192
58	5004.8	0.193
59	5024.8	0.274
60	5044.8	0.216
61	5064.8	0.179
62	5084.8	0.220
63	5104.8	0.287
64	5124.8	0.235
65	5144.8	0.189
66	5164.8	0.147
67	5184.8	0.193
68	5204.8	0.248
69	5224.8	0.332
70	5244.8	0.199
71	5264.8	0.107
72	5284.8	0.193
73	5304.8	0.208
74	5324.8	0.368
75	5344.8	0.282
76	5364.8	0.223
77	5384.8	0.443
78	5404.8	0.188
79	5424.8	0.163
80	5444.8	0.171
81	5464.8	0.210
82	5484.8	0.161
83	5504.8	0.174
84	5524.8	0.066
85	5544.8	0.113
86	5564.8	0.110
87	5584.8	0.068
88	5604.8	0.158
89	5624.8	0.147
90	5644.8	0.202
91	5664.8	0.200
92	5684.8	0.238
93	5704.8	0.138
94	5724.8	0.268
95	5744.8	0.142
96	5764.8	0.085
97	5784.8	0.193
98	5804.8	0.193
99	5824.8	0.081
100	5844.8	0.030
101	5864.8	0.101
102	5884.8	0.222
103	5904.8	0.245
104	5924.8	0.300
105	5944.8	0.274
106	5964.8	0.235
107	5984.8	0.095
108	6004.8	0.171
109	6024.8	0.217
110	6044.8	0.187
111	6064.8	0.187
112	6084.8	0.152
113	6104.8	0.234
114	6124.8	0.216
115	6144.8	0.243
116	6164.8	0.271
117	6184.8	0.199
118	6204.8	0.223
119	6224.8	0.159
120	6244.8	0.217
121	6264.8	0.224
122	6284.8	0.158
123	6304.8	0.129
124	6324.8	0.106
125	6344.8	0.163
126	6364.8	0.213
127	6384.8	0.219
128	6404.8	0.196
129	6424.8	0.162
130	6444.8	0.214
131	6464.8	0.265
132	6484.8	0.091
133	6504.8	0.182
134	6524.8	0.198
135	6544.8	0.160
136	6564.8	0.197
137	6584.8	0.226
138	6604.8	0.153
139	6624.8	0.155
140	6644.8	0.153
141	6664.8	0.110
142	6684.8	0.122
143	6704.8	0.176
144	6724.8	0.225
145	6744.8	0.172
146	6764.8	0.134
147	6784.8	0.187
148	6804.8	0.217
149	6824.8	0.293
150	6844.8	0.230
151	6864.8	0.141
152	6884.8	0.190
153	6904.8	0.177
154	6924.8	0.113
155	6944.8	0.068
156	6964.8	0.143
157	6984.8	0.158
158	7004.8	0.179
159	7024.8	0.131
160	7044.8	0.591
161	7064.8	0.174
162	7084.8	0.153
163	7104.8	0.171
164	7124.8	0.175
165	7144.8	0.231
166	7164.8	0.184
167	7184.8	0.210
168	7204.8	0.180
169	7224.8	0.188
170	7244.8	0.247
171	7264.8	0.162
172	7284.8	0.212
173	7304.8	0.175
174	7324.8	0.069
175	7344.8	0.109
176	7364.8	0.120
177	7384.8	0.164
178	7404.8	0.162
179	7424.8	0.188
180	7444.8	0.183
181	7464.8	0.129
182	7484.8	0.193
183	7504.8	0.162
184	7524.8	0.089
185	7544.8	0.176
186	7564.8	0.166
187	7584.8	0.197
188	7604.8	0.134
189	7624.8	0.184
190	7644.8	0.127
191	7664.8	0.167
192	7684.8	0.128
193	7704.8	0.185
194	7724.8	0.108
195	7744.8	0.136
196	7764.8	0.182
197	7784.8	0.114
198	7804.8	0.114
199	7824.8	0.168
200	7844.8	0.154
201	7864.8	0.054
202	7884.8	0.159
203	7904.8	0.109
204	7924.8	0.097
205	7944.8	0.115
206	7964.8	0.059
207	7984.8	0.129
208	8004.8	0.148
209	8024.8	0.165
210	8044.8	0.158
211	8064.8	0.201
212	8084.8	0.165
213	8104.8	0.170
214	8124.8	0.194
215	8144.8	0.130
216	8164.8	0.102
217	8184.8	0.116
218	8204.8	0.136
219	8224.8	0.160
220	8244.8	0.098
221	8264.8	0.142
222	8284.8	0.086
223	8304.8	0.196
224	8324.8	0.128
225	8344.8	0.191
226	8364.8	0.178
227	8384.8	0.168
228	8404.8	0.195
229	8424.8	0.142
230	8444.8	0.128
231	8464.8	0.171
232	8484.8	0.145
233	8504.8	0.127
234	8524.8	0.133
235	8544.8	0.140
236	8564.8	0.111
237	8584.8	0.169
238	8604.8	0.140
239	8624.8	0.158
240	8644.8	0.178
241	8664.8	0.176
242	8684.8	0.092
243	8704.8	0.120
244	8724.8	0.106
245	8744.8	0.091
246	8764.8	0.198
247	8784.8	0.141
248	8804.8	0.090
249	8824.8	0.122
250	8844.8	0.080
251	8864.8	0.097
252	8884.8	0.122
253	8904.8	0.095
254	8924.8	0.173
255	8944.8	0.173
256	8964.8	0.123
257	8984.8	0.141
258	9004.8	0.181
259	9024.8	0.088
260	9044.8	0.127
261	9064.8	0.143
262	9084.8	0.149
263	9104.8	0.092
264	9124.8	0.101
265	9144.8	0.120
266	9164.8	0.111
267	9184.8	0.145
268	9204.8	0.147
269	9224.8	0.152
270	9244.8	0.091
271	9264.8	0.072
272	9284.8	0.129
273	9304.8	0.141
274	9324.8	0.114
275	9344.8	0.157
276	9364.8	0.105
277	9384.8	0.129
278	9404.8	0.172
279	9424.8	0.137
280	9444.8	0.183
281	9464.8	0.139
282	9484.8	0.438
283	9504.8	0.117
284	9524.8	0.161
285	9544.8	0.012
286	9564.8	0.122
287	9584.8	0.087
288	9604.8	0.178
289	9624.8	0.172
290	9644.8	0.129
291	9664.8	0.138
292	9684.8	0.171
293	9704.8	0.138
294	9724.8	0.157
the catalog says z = 0.07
